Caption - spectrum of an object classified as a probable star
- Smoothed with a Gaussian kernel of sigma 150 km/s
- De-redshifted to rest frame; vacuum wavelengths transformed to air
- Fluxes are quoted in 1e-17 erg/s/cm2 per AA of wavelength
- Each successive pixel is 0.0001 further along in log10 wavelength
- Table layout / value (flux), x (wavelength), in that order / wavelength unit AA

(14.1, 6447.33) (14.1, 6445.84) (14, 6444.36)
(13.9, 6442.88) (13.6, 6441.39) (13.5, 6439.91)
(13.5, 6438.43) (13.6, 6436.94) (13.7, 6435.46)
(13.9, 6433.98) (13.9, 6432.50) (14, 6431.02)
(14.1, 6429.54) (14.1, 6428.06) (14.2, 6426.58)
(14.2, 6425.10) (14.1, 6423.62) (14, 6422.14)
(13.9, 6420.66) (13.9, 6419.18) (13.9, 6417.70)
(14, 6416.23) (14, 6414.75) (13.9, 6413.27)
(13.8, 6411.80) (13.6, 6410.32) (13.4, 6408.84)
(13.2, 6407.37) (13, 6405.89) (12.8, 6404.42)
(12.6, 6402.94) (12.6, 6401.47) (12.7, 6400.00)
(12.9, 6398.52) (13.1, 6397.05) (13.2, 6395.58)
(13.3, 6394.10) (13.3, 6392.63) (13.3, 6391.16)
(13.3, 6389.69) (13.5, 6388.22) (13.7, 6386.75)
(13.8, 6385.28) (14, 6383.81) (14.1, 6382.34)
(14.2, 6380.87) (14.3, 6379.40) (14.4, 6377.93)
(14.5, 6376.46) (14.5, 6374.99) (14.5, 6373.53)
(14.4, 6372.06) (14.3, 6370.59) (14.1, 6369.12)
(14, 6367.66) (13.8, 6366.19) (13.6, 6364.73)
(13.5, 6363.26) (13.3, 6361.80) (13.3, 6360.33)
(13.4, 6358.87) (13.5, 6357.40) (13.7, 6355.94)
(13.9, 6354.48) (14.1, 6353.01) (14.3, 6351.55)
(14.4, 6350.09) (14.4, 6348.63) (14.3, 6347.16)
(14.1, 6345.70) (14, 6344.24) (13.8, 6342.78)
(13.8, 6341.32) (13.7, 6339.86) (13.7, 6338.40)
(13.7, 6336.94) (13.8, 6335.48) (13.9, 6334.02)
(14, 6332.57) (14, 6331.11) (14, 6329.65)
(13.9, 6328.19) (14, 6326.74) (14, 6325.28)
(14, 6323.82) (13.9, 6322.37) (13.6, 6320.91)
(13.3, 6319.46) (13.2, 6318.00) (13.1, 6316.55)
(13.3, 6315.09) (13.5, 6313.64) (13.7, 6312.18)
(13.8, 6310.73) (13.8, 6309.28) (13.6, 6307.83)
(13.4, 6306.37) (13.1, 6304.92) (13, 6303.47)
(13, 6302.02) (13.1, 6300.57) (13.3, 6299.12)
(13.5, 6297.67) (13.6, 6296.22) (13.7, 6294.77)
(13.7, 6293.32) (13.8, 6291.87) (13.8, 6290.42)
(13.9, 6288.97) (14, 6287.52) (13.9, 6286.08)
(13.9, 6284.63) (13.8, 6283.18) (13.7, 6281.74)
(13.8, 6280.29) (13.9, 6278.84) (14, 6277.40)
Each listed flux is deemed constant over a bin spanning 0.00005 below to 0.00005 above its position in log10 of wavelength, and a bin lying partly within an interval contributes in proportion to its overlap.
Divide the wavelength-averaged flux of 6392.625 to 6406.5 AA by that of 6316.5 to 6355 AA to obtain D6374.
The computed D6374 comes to 0.9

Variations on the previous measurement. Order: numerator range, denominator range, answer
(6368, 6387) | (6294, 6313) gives 1.06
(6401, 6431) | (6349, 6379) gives 0.98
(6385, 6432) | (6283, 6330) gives 1.00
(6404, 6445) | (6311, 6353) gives 1.00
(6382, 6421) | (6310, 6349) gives 0.97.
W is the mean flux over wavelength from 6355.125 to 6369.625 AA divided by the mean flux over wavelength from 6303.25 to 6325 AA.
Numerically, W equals 1.01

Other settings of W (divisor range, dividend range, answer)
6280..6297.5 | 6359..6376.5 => 1.01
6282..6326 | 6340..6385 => 1.03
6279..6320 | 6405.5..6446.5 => 1.02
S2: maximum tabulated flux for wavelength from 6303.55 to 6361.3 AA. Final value 14.4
